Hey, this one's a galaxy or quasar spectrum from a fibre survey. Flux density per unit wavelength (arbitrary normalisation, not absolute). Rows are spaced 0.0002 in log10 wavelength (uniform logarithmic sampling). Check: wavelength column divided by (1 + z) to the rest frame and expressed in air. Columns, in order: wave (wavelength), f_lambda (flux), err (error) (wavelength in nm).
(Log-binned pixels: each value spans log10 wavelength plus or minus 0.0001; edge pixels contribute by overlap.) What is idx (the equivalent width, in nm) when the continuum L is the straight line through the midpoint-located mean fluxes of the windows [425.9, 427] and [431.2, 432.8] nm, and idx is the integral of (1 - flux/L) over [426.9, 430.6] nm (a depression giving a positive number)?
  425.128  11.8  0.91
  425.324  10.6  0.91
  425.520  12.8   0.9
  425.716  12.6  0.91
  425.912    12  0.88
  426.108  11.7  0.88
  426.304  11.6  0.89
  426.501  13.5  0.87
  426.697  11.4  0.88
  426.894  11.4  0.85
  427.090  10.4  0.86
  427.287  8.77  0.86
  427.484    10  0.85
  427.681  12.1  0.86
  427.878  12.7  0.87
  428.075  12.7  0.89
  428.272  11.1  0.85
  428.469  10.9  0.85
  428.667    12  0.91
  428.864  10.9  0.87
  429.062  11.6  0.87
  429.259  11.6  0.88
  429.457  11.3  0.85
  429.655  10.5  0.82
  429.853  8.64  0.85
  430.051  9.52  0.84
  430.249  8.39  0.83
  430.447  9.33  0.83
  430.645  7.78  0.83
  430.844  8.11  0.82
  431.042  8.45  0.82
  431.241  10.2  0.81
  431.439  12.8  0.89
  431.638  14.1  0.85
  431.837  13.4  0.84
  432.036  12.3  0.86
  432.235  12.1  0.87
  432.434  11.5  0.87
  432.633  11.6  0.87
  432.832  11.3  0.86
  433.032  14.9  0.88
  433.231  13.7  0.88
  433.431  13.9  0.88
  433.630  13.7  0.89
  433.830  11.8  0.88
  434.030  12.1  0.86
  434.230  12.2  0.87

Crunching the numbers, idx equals 0.431 nm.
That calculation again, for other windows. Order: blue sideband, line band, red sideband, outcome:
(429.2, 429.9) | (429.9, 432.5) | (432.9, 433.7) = 0.33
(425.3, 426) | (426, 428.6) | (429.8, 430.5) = -0.11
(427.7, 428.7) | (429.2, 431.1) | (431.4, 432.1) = 0.49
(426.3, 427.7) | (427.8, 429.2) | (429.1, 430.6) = -0.17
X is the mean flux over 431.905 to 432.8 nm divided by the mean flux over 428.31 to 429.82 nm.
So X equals 1.1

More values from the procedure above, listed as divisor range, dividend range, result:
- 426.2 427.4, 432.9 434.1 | 1.19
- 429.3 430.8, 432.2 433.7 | 1.37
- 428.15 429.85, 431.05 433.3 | 1.11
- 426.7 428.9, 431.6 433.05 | 1.11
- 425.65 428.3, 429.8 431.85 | 0.86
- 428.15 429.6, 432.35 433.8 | 1.14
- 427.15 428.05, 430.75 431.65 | 0.95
